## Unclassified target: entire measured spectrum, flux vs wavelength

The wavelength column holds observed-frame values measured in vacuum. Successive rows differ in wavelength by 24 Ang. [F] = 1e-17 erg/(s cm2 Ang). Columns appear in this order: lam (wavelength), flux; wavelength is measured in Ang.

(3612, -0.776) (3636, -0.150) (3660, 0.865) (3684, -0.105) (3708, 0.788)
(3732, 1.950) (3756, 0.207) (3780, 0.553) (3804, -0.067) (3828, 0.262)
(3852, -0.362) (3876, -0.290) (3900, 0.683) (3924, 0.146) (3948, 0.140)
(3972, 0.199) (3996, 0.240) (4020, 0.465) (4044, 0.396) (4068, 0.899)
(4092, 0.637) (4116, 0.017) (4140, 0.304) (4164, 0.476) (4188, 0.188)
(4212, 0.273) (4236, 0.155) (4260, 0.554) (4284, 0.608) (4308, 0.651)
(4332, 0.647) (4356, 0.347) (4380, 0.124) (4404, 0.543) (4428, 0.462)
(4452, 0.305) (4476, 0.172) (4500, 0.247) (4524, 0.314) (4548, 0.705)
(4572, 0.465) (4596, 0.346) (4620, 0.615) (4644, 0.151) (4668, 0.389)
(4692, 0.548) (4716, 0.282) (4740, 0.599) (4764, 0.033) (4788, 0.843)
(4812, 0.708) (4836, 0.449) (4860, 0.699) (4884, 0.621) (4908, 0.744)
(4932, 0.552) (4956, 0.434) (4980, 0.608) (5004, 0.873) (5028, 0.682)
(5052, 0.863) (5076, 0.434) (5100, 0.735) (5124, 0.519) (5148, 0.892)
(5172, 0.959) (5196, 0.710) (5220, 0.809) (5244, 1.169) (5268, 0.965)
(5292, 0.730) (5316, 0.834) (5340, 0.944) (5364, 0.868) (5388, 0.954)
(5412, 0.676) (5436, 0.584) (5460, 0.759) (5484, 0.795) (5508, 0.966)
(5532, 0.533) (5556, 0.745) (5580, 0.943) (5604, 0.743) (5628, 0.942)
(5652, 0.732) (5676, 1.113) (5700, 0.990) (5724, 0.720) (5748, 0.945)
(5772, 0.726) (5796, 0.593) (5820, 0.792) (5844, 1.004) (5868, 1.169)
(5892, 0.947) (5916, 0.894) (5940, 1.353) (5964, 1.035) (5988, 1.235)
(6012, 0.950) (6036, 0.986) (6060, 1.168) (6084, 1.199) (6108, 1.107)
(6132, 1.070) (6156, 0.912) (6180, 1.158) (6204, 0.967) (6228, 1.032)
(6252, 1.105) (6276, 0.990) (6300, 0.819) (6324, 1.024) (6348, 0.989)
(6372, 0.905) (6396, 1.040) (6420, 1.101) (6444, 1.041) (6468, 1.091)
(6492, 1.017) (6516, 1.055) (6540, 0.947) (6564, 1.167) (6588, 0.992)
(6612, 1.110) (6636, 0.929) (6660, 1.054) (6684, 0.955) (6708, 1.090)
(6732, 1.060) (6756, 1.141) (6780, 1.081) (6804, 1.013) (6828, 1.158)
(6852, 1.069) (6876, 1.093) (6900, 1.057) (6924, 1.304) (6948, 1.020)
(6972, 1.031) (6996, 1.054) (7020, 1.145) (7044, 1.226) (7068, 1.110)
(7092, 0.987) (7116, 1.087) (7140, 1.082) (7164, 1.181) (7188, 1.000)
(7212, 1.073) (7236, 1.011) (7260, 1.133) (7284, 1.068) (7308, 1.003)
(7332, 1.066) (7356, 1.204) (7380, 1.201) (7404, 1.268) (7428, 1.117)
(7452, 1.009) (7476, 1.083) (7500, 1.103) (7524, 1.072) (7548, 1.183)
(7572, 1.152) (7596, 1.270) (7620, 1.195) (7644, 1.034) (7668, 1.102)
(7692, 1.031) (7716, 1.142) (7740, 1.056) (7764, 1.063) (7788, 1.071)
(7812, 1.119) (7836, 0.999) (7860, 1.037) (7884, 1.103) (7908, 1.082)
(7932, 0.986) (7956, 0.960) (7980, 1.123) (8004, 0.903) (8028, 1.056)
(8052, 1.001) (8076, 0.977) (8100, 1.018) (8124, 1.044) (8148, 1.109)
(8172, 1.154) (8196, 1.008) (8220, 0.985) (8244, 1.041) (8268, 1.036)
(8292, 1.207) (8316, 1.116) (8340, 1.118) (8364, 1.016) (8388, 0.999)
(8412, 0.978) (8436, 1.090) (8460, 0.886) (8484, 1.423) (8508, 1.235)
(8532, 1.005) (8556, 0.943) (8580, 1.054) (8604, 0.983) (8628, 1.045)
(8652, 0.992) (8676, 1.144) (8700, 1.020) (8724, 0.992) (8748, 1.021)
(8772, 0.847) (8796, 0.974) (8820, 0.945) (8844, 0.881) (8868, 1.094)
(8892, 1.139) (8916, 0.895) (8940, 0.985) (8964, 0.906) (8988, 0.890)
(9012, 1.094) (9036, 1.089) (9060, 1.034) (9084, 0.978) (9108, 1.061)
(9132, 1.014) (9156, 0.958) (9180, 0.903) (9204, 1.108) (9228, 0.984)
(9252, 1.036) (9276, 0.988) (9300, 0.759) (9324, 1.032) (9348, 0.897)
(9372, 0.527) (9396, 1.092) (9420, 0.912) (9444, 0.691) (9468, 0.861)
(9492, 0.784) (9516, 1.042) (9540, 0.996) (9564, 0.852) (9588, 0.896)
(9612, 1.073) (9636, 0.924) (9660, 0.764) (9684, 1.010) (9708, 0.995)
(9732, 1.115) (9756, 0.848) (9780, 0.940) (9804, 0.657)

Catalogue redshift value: 0.29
